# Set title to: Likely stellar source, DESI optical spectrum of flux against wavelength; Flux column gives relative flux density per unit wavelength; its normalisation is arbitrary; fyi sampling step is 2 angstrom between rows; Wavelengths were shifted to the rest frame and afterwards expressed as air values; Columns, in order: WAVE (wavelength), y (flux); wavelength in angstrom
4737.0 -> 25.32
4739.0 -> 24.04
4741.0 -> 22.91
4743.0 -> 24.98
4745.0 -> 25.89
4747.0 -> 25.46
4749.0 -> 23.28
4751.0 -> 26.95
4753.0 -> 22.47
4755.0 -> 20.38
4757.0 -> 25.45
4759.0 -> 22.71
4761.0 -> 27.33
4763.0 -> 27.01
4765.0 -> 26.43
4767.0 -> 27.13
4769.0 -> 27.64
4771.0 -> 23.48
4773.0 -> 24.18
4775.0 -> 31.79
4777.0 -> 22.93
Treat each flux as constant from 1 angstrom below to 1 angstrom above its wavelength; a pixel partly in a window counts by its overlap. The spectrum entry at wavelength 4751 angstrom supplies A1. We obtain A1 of 26.95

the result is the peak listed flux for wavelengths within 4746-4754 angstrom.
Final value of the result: 26.95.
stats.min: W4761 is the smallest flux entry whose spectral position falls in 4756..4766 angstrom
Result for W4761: 22.71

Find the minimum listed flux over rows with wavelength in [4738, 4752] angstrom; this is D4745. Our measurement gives 22.91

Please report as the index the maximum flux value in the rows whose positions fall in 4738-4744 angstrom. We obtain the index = 24.98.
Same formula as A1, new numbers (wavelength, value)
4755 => 20.38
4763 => 27.01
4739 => 24.04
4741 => 22.91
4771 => 23.48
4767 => 27.13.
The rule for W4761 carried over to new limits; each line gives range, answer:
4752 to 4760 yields 20.38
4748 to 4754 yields 22.47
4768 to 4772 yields 23.48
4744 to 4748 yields 25.46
